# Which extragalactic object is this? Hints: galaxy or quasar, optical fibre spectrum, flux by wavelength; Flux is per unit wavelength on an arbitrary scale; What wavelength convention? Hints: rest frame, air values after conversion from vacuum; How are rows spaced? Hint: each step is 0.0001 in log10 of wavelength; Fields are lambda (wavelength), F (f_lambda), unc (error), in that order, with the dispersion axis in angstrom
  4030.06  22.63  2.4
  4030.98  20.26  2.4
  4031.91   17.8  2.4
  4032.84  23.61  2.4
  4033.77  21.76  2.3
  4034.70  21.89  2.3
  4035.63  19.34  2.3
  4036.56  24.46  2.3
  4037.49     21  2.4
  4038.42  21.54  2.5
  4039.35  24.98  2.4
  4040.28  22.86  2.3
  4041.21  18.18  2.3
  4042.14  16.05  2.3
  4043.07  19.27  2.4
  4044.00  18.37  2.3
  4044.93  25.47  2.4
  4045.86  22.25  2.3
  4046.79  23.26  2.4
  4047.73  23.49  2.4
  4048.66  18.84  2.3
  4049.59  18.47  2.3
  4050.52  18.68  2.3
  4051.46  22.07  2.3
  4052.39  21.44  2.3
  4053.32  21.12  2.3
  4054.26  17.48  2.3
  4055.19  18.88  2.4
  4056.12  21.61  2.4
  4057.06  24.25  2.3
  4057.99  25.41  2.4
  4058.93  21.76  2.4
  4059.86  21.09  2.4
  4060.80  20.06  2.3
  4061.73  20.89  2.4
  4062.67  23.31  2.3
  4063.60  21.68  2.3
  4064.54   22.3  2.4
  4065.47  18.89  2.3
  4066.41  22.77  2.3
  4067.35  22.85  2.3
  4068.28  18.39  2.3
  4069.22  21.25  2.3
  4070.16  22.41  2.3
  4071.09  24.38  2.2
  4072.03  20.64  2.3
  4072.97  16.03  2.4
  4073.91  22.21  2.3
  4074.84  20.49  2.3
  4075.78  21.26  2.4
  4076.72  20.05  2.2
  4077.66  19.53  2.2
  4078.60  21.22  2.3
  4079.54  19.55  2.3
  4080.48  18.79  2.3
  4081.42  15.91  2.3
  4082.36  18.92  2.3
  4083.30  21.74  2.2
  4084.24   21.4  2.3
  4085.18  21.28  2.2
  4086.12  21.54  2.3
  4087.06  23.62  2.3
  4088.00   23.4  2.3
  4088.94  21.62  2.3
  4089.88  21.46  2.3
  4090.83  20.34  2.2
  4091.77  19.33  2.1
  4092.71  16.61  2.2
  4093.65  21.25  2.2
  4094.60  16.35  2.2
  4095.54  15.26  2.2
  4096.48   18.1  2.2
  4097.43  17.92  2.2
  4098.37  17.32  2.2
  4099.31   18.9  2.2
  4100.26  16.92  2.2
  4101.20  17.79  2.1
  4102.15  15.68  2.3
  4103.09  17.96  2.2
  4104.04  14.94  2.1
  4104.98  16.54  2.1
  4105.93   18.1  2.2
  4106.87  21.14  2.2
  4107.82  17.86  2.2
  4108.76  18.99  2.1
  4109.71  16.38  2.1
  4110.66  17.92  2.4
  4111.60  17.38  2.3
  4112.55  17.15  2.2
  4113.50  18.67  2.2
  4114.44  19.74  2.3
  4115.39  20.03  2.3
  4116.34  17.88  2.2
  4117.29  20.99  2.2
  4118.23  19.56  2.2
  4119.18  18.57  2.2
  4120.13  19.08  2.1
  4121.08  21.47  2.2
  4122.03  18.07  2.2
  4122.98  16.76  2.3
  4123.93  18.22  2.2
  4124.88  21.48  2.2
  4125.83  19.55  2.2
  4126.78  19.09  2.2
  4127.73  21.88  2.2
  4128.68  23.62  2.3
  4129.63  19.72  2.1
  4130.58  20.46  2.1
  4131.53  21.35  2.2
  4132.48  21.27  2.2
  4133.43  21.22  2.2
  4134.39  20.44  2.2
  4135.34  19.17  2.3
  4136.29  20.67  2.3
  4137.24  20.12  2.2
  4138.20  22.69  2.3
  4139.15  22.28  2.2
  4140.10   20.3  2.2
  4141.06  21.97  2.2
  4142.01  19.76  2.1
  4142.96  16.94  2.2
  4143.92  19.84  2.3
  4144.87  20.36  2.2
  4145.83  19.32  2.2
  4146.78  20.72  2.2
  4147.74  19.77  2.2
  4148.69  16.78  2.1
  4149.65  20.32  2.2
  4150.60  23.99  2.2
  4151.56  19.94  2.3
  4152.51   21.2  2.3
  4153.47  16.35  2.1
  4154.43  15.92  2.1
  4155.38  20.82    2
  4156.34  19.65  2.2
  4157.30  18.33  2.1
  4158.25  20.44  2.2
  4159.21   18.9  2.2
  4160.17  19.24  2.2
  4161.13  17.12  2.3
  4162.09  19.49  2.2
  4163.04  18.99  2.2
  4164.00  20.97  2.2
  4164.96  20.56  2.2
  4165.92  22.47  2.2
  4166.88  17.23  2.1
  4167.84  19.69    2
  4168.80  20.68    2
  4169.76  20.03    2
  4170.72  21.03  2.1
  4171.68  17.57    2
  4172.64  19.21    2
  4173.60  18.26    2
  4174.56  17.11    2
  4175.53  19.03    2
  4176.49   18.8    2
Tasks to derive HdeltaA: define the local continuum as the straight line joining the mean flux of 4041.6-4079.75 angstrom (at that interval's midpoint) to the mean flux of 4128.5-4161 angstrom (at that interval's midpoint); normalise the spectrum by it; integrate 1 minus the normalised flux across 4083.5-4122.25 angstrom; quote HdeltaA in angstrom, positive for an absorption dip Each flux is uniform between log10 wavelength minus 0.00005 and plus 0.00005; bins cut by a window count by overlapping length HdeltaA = 3.0 angstrom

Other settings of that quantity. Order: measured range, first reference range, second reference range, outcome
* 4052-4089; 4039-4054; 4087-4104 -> -2.4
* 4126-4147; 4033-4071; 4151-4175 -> -0.9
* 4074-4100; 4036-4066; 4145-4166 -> 1.1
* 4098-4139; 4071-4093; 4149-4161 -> 1.6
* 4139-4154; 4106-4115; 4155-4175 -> -0.7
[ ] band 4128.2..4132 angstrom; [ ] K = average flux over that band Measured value 21.3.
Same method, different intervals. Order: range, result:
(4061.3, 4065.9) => 21.5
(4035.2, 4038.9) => 21.6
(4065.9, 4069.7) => 21.3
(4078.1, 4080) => 20.4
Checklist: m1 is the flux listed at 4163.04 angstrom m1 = 18.99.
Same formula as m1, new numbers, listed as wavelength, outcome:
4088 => 23.4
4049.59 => 18.47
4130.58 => 20.46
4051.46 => 22.07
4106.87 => 21.14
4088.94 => 21.62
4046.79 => 23.26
